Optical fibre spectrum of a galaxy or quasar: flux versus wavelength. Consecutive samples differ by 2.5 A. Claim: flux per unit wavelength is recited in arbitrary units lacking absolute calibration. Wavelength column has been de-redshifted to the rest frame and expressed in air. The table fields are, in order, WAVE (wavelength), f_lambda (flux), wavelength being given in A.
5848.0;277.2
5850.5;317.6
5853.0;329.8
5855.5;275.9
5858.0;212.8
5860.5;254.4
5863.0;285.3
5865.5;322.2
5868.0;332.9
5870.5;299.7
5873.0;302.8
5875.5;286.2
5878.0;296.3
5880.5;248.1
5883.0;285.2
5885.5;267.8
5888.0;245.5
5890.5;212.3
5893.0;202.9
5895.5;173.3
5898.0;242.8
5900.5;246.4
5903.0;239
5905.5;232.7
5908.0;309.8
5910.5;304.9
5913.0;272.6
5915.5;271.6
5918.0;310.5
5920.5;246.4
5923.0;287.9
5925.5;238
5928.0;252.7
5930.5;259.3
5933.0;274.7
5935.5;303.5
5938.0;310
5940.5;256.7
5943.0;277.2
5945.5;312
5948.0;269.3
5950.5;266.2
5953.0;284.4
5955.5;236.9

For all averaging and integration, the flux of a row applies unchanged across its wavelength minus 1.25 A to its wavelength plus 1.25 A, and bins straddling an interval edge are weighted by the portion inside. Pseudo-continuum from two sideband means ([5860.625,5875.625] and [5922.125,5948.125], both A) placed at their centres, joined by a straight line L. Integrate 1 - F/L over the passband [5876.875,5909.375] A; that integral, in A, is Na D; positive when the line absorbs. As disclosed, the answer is 5.2 A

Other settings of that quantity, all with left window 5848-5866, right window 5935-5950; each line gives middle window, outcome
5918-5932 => 1.2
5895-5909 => 2.1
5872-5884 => 0.0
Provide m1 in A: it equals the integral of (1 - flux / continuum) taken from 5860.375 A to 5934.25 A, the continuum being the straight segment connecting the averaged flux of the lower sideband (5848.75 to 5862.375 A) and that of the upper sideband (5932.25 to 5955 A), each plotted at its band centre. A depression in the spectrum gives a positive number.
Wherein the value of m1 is 3.5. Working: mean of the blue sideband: 278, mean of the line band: 267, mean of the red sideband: 282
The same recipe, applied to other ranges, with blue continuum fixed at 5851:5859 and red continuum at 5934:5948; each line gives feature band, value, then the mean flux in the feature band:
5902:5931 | 1.7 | 269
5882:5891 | 0.9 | 255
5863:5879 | -1.4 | 305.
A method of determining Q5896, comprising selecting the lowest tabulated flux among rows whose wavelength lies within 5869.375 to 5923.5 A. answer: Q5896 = 173.3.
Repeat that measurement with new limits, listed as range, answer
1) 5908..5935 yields 238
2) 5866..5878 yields 286.2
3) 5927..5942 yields 252.7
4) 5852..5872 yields 212.8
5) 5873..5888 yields 245.5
